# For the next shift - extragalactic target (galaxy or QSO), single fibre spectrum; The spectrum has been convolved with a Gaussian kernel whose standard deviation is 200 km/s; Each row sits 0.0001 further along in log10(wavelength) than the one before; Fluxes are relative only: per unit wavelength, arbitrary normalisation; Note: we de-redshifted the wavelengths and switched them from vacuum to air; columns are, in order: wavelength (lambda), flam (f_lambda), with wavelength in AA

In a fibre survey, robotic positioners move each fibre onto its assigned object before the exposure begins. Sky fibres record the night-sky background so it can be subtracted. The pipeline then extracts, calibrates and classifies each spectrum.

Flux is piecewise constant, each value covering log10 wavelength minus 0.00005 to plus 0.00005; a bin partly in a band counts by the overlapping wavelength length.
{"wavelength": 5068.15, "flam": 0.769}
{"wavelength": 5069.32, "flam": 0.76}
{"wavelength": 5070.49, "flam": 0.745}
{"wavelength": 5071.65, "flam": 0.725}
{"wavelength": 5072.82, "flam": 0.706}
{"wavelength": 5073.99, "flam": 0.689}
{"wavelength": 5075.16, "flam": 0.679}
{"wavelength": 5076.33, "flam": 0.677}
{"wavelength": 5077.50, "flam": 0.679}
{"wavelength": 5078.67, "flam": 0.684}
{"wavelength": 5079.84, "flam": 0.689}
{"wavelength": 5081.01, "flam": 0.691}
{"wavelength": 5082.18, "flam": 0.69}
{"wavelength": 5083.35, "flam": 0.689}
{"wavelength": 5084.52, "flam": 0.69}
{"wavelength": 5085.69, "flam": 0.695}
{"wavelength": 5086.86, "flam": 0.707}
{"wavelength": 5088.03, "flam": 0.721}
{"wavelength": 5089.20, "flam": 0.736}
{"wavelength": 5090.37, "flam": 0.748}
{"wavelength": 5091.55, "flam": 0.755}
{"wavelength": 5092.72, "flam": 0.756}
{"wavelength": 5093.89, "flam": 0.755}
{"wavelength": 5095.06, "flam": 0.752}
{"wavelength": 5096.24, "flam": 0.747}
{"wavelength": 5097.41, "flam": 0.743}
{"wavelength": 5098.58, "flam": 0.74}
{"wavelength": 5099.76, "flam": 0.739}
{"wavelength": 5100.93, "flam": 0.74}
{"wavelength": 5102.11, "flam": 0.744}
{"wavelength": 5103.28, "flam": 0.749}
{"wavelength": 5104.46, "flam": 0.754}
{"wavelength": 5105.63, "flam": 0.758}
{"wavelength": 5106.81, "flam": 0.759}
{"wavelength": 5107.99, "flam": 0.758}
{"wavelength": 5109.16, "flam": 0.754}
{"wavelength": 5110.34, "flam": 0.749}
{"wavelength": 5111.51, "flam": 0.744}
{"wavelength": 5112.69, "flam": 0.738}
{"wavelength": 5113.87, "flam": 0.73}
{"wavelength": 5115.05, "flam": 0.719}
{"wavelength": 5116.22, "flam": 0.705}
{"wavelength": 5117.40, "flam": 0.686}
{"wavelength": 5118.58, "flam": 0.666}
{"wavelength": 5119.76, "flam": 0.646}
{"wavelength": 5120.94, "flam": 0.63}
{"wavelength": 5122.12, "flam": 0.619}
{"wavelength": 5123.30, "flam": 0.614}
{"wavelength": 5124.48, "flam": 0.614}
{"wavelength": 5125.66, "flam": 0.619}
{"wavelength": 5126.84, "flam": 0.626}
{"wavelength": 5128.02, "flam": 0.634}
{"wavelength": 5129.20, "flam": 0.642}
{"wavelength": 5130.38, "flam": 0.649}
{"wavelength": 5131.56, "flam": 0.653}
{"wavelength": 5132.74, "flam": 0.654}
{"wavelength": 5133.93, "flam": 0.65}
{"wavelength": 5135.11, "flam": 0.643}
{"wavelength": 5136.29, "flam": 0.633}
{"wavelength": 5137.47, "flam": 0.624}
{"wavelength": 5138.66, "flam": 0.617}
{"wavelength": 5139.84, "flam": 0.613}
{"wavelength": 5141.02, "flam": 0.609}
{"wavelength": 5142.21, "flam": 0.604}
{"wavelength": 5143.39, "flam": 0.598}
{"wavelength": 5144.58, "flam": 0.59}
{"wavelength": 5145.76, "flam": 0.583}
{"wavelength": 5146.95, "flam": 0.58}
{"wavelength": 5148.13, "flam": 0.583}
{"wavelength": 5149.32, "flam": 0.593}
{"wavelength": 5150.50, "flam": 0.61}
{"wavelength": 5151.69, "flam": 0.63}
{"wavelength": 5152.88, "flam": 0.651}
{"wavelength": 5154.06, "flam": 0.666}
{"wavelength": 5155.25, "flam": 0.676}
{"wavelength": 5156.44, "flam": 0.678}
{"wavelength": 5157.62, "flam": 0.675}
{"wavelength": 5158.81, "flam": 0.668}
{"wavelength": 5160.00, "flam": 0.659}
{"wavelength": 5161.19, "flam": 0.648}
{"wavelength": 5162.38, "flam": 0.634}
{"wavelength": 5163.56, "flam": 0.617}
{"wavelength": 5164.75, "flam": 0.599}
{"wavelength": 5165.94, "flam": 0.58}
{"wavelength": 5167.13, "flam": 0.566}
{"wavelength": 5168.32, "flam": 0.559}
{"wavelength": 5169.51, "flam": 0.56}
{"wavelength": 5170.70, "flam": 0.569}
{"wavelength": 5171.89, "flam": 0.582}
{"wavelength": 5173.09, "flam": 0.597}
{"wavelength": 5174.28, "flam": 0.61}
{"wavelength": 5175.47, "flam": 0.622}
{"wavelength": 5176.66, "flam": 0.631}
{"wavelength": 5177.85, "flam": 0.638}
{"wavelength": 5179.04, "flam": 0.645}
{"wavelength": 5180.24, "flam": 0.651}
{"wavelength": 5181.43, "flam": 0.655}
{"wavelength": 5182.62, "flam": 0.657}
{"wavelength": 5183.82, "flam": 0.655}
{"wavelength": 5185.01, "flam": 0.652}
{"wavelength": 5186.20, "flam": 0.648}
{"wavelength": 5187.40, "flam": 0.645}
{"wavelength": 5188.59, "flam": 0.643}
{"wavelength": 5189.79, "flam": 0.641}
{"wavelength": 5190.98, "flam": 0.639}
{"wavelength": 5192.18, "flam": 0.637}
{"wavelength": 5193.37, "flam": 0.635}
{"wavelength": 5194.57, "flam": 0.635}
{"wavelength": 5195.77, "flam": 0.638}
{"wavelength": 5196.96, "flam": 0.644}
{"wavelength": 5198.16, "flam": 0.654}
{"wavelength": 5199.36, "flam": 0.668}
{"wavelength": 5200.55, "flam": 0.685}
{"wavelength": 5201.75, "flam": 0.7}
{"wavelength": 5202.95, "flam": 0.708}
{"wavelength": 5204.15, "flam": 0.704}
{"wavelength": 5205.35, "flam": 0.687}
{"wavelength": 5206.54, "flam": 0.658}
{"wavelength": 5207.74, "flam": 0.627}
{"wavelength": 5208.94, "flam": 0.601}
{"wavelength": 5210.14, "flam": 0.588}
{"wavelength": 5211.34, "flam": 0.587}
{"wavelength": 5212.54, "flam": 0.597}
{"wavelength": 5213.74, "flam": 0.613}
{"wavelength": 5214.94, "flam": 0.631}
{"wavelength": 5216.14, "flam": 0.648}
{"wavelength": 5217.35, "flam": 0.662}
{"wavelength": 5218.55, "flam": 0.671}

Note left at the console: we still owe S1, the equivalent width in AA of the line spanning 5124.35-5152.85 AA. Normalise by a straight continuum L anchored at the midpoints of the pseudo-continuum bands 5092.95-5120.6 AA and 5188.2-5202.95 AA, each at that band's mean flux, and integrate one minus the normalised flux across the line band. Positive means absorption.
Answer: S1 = 3.4 AA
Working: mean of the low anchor 0.733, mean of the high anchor 0.654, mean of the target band 0.619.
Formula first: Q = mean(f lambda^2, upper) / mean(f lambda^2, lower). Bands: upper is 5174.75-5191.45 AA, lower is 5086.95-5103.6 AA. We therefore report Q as 0.9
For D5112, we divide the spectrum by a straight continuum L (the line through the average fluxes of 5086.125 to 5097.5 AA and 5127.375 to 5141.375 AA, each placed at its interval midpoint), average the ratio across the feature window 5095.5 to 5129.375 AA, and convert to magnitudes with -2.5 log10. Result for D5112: -0.02 mag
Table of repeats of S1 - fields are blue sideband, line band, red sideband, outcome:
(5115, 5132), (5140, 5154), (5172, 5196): 0.8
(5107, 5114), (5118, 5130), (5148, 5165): 1.4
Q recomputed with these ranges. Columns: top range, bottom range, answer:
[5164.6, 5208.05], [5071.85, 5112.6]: 0.91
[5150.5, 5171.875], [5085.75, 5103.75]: 0.86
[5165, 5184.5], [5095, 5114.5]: 0.84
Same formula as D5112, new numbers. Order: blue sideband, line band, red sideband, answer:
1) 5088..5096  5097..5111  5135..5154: -0.05 mag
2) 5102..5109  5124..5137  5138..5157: 0.06 mag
